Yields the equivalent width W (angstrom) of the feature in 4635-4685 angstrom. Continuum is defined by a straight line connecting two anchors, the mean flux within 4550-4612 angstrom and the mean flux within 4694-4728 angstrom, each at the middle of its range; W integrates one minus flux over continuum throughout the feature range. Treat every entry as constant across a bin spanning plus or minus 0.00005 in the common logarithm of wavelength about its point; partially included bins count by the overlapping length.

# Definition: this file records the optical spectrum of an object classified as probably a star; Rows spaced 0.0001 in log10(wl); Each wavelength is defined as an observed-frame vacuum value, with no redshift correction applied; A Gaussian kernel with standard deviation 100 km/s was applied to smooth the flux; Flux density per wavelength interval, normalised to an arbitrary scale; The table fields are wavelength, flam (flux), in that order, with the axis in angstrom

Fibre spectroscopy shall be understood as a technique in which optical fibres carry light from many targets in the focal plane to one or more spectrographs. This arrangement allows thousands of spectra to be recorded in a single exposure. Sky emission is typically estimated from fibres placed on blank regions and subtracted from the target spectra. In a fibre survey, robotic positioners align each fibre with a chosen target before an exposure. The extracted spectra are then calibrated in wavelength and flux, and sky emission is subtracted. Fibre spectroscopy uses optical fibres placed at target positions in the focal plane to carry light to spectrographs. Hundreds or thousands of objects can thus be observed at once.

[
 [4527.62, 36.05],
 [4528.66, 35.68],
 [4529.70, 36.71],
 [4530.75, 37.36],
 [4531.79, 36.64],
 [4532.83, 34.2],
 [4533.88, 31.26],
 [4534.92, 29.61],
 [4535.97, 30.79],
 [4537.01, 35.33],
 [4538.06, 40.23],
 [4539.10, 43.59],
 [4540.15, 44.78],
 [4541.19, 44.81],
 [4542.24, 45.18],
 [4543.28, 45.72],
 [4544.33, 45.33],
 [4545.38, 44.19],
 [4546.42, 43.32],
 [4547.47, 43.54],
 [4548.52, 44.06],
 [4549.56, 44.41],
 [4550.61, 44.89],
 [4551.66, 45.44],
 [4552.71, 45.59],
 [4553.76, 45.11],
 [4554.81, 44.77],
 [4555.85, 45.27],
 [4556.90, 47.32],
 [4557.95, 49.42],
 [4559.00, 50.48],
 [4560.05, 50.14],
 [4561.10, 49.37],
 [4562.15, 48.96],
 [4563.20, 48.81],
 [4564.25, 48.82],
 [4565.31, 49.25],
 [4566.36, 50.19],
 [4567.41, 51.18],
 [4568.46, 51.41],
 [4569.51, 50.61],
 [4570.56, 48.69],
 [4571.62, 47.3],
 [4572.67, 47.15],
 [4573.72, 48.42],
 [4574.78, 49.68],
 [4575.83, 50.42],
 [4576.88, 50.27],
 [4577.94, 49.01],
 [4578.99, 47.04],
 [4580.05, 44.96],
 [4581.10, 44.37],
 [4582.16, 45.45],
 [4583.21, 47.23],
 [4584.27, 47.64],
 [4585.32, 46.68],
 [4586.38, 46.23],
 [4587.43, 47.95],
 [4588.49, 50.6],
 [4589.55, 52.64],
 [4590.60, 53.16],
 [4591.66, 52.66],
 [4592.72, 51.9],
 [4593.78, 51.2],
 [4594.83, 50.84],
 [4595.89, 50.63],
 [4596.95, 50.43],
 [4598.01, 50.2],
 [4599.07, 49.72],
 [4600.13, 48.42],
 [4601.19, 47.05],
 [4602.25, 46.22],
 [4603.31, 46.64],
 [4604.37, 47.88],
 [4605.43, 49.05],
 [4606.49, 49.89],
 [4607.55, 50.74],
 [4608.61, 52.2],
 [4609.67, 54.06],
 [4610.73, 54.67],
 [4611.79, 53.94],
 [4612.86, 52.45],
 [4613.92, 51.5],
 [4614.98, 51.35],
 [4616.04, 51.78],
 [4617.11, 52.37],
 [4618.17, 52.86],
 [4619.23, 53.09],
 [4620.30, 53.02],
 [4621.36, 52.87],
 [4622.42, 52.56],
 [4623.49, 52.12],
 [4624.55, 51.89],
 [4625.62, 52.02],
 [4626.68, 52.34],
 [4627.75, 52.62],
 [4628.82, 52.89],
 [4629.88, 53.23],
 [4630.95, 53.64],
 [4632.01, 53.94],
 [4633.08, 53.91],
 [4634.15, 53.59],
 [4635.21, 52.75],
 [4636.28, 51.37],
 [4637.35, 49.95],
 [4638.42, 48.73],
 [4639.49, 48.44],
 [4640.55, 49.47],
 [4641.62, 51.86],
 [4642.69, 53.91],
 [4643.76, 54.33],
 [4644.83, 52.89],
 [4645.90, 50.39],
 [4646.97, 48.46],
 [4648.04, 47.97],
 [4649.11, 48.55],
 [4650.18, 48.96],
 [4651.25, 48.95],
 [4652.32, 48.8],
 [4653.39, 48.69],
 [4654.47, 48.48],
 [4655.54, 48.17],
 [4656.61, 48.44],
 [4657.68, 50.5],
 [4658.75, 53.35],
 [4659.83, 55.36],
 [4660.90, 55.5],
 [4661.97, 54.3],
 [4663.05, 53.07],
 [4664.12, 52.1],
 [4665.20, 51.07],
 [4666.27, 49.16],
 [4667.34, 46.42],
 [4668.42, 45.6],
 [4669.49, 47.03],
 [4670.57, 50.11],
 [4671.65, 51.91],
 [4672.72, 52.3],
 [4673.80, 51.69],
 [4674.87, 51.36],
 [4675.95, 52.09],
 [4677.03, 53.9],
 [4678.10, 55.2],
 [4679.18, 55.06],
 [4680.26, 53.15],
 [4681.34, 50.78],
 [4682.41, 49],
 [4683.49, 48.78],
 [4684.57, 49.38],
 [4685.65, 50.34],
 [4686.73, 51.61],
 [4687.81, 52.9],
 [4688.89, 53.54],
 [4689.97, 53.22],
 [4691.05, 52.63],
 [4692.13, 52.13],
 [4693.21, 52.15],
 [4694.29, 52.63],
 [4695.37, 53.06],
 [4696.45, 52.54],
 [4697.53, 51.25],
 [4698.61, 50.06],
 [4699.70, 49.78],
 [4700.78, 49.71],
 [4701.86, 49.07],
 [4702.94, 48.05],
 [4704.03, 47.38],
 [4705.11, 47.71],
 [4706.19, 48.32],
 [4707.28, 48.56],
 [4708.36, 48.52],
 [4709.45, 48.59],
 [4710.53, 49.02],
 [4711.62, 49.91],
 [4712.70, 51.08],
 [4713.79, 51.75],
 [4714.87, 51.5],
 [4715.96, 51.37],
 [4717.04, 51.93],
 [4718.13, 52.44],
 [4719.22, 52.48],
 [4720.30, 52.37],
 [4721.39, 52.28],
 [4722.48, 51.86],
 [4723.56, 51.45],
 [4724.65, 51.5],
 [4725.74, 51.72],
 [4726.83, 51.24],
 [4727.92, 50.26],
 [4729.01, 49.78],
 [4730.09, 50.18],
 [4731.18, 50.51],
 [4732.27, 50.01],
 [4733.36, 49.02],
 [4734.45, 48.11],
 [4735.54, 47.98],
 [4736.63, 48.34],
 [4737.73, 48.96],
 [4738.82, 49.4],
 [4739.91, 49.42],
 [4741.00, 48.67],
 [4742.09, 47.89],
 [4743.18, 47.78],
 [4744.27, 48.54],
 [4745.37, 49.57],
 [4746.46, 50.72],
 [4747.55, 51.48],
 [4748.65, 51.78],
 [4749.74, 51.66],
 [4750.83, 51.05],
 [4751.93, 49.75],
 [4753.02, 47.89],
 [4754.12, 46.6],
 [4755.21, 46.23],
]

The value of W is -0.8 angstrom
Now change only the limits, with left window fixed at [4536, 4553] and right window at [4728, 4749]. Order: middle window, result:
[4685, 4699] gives -1.2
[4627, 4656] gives -2.9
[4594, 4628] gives -4.3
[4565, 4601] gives -3.7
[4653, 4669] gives -1.3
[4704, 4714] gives -0.1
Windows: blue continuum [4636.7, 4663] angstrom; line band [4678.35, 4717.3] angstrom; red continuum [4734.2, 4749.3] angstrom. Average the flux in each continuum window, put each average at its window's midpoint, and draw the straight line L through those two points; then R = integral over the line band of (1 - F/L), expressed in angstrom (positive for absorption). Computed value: -0.7 angstrom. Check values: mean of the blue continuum 50.6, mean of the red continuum 49.2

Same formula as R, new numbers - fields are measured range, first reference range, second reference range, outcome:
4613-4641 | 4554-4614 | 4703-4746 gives -1.5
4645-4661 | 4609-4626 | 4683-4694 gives 0.7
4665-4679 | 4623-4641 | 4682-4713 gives 0.1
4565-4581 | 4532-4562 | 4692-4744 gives -1.7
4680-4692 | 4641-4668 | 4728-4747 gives -0.3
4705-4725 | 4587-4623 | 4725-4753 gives -0.3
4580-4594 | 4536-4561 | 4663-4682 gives -0.6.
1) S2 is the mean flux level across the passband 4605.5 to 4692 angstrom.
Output 51.5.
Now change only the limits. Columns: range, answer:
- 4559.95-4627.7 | 50.1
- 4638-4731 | 50.8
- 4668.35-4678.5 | 51.3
